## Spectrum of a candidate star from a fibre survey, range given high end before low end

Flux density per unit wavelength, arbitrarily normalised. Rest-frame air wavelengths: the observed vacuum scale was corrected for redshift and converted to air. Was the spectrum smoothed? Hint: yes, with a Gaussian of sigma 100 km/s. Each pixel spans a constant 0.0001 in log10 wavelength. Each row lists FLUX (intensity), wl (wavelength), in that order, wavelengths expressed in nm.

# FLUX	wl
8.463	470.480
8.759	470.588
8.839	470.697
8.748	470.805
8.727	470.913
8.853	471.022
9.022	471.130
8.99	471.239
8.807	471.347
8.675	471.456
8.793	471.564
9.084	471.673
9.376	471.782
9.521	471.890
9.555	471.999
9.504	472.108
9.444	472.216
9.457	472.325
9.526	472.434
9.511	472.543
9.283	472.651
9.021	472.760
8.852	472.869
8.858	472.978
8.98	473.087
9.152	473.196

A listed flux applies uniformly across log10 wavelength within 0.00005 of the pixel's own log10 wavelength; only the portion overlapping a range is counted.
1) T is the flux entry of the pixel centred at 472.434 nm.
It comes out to 9.526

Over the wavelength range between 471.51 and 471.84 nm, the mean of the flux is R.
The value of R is 9.09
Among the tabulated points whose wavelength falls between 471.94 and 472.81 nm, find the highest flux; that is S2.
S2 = 9.555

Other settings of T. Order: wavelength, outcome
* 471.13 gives 9.022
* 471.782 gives 9.376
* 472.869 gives 8.852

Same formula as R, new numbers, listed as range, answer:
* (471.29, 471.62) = 8.77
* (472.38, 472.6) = 9.54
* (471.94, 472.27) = 9.5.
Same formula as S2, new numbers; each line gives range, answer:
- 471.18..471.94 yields 9.521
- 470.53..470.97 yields 8.839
